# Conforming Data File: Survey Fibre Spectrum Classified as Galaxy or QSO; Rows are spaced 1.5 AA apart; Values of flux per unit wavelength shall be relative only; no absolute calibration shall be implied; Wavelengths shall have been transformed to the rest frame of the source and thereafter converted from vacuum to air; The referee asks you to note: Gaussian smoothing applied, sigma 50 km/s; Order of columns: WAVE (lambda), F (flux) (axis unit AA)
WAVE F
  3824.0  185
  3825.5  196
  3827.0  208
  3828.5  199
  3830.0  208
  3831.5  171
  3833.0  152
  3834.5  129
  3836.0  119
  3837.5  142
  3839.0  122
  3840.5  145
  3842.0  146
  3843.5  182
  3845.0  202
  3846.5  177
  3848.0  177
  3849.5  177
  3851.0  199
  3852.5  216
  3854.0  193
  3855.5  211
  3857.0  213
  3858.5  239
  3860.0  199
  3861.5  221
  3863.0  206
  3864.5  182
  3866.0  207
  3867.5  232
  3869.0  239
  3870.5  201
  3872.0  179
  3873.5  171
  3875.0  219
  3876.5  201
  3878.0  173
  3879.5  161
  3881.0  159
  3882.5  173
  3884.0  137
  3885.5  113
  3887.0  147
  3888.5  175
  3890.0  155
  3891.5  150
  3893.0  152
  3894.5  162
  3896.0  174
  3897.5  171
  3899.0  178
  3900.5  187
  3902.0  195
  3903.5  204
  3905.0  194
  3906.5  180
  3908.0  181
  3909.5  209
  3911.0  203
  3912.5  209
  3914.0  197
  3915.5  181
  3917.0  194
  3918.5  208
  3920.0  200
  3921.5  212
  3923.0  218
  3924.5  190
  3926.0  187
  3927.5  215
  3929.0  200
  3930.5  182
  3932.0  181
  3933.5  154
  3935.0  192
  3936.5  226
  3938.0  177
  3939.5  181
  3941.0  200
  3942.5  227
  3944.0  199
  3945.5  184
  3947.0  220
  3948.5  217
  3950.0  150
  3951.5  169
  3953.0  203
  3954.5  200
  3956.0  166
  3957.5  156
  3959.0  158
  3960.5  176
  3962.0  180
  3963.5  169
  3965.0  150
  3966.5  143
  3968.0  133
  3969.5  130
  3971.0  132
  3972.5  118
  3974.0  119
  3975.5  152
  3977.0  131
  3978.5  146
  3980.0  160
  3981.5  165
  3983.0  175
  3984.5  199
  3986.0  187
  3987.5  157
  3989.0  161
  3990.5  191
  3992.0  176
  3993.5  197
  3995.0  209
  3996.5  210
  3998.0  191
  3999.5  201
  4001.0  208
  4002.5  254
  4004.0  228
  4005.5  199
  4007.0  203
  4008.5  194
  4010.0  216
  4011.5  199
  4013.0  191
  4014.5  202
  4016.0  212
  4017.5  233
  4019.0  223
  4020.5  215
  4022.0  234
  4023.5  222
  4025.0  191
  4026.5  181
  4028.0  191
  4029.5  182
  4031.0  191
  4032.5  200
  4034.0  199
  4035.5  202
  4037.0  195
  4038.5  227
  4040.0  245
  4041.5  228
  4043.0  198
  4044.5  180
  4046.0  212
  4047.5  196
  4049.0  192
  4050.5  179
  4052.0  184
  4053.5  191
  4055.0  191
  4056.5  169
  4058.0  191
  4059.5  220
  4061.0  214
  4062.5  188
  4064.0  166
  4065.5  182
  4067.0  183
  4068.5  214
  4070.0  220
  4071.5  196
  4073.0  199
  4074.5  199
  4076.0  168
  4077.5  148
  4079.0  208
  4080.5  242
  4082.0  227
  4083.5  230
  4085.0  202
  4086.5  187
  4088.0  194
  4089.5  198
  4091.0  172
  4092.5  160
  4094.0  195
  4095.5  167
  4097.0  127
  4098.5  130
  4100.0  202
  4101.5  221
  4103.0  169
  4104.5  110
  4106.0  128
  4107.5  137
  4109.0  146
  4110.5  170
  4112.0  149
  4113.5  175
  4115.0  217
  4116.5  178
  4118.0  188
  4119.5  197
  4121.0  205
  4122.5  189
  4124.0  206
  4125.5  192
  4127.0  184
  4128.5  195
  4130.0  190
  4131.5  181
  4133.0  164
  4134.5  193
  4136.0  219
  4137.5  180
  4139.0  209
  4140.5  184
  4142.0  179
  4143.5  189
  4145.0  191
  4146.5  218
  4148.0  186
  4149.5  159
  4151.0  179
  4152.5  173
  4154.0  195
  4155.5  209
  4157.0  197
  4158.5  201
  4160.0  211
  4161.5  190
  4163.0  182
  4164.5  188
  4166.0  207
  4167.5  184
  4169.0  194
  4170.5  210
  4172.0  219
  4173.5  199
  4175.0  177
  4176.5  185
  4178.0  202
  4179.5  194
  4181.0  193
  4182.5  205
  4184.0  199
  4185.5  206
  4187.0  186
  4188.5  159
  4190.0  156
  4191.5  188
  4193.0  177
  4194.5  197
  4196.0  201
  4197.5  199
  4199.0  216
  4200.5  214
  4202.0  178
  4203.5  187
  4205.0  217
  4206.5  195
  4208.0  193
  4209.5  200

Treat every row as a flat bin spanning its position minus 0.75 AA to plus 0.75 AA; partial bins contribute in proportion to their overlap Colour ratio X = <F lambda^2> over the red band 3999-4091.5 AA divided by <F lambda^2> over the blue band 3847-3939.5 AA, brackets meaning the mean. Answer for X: 1.2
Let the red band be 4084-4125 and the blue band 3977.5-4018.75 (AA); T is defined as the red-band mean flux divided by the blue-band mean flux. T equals 0.90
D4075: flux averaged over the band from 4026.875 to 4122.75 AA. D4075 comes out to 188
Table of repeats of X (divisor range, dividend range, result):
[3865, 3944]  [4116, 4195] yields 1.16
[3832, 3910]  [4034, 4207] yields 1.20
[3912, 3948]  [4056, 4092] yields 1.07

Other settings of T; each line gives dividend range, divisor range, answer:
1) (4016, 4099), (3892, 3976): 1.08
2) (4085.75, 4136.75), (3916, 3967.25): 0.95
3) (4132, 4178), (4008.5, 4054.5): 0.95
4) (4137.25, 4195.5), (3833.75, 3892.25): 1.07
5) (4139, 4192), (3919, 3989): 1.09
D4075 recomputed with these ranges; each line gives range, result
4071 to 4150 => 184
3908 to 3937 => 197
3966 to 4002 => 167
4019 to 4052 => 203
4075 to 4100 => 185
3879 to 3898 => 156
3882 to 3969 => 182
